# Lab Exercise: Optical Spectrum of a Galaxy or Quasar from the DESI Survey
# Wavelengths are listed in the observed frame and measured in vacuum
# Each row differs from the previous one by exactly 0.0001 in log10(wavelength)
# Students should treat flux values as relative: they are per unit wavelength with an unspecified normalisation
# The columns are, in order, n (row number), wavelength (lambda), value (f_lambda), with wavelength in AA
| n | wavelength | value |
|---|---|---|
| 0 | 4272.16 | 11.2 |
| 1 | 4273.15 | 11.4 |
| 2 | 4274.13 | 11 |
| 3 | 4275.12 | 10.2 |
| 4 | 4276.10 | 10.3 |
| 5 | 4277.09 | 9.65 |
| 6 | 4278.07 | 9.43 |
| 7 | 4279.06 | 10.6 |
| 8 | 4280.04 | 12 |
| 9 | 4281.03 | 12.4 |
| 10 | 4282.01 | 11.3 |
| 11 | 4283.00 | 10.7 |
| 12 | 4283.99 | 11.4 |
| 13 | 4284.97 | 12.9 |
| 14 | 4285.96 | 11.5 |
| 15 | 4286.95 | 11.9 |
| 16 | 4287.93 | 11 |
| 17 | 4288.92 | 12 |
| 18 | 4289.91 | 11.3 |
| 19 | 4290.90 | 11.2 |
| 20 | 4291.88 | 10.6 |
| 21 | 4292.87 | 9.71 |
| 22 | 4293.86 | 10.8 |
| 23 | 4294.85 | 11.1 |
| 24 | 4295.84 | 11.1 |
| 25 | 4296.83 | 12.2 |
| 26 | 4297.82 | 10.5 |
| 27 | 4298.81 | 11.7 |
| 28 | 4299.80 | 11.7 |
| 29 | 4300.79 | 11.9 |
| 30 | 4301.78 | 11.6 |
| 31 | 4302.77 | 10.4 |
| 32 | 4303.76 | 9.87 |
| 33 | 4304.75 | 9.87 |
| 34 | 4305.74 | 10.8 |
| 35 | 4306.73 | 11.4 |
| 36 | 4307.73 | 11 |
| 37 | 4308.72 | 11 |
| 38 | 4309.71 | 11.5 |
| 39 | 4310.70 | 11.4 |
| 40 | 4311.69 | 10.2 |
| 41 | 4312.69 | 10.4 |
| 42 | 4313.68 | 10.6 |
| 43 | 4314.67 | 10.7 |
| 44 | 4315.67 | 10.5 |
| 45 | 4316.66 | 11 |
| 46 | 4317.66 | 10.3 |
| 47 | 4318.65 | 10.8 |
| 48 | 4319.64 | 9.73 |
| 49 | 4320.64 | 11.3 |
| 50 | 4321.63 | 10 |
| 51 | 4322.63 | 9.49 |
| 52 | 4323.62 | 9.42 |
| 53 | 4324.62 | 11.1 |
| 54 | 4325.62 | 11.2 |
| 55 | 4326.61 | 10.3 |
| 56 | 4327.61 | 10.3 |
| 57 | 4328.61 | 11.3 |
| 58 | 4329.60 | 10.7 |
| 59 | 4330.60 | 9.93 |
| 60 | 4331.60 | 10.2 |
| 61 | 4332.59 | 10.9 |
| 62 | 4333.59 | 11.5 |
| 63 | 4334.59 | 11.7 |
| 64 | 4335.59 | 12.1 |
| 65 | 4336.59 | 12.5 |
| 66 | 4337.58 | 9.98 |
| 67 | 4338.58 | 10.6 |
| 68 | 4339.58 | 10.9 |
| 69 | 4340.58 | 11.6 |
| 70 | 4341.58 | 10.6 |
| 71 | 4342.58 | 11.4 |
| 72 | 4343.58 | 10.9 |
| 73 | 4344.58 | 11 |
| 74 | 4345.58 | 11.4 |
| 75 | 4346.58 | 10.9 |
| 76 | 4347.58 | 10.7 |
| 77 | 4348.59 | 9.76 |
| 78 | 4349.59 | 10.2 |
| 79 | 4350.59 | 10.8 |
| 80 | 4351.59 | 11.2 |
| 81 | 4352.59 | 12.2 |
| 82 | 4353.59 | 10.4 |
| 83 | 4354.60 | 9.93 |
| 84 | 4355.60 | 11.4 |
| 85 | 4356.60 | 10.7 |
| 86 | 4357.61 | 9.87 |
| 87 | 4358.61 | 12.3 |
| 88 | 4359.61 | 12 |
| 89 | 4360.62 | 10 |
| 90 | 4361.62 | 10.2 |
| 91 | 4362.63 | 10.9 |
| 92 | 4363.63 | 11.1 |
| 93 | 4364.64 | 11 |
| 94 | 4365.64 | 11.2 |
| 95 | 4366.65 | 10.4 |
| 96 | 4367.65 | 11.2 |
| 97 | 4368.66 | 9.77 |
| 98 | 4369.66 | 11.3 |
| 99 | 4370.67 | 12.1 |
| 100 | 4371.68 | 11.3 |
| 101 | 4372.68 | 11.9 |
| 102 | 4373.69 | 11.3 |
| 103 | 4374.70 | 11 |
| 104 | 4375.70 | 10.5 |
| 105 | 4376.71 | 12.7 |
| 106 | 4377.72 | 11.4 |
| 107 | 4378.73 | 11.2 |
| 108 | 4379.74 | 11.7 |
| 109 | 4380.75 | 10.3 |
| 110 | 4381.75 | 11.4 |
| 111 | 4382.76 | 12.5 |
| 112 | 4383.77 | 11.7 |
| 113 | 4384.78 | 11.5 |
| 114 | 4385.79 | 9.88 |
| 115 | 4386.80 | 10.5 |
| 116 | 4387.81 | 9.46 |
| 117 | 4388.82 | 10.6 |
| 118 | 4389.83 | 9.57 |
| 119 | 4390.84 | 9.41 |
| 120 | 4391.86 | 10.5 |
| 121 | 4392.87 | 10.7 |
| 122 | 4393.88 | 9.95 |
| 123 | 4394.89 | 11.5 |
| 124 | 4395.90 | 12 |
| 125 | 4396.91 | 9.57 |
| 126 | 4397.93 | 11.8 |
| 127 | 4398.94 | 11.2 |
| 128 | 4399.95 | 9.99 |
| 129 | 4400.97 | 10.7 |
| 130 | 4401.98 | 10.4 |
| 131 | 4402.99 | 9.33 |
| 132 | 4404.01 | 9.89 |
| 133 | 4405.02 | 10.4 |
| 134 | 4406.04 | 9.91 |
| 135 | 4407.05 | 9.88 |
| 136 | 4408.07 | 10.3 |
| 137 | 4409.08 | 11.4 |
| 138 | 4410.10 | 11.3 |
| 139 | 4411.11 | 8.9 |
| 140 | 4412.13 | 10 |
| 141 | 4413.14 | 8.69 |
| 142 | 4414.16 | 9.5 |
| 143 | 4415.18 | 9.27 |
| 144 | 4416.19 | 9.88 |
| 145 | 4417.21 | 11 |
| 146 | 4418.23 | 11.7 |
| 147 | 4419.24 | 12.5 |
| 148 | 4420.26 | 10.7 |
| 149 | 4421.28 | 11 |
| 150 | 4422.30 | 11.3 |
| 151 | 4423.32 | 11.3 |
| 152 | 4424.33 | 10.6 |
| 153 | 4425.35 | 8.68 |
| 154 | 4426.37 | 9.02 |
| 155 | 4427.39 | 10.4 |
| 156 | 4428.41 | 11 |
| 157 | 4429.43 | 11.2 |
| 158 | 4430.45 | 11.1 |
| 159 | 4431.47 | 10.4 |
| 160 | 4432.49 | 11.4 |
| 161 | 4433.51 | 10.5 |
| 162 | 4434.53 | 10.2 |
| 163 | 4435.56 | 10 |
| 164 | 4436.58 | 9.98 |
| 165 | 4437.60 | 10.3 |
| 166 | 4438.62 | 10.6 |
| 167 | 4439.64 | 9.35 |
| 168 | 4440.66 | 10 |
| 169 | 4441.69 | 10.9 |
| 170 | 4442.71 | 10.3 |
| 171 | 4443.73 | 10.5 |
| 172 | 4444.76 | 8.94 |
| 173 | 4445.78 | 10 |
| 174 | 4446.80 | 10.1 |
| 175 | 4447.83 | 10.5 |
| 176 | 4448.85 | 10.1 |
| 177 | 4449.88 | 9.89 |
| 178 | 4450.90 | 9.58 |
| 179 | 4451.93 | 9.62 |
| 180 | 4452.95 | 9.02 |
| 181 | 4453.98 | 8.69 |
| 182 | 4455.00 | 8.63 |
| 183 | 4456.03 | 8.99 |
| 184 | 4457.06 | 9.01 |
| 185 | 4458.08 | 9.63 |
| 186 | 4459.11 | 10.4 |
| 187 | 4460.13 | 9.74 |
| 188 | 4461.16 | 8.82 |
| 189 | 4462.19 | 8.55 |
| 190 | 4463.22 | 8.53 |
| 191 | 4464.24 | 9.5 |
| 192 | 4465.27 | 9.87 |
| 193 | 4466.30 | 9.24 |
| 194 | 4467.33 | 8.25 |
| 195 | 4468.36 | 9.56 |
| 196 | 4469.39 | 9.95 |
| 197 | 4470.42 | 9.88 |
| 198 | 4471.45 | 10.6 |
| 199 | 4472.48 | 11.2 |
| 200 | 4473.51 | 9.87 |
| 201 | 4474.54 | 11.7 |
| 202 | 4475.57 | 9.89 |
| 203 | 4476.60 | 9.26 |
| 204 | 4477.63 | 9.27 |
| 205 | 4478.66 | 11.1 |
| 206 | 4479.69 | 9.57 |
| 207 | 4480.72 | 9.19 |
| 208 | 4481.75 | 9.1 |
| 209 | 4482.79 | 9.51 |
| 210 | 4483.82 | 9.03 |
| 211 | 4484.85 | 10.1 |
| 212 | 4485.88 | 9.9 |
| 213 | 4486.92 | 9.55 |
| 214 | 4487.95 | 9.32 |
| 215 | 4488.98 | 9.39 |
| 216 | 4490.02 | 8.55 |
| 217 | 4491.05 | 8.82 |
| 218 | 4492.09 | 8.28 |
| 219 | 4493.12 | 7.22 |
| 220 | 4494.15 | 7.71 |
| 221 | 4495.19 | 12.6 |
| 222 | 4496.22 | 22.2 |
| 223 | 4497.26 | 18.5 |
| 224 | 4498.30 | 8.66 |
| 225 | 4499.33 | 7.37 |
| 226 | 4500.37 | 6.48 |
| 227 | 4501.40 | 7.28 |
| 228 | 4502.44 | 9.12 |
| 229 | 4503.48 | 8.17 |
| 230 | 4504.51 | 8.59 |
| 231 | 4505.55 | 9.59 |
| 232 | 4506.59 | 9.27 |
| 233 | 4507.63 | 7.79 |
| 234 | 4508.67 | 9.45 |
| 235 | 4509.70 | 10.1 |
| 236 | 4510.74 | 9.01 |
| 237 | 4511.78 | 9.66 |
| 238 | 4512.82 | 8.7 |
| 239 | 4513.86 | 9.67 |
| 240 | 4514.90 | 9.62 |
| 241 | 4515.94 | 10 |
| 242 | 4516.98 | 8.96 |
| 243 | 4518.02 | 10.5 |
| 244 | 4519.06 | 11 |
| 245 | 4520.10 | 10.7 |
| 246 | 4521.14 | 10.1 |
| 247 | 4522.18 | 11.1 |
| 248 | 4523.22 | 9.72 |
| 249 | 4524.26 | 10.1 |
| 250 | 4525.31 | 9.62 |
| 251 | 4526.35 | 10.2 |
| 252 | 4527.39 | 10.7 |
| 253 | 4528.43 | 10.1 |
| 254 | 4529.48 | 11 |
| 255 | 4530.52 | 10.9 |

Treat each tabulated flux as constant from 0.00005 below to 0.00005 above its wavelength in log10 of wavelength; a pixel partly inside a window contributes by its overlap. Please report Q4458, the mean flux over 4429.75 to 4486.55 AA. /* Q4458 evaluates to 9.82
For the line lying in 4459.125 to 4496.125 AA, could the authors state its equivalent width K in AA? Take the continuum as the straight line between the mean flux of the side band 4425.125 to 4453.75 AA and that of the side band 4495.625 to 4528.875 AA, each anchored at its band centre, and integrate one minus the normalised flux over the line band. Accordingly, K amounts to 1.60 AA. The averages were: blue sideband 10.1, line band 9.66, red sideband 10.1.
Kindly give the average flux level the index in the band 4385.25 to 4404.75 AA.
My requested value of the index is 10.4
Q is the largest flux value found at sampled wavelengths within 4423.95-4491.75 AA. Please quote 11.7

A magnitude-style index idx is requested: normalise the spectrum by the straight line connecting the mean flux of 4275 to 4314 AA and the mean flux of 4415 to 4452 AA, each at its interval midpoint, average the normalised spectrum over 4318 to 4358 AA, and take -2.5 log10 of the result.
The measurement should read 0.01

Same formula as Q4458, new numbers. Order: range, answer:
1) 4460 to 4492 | 9.55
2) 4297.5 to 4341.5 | 10.8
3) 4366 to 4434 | 10.7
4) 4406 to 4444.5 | 10.4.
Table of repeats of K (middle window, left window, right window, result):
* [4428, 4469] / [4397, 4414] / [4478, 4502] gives 1.1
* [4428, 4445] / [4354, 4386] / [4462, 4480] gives -0.3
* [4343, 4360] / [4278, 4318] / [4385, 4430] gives -0.3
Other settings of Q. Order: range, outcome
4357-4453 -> 12.7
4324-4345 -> 12.5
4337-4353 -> 12.2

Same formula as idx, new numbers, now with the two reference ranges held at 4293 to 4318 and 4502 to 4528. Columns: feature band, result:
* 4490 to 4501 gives -0.09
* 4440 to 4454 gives 0.02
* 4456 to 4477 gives 0.03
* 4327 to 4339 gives -0.02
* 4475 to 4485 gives 0.03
